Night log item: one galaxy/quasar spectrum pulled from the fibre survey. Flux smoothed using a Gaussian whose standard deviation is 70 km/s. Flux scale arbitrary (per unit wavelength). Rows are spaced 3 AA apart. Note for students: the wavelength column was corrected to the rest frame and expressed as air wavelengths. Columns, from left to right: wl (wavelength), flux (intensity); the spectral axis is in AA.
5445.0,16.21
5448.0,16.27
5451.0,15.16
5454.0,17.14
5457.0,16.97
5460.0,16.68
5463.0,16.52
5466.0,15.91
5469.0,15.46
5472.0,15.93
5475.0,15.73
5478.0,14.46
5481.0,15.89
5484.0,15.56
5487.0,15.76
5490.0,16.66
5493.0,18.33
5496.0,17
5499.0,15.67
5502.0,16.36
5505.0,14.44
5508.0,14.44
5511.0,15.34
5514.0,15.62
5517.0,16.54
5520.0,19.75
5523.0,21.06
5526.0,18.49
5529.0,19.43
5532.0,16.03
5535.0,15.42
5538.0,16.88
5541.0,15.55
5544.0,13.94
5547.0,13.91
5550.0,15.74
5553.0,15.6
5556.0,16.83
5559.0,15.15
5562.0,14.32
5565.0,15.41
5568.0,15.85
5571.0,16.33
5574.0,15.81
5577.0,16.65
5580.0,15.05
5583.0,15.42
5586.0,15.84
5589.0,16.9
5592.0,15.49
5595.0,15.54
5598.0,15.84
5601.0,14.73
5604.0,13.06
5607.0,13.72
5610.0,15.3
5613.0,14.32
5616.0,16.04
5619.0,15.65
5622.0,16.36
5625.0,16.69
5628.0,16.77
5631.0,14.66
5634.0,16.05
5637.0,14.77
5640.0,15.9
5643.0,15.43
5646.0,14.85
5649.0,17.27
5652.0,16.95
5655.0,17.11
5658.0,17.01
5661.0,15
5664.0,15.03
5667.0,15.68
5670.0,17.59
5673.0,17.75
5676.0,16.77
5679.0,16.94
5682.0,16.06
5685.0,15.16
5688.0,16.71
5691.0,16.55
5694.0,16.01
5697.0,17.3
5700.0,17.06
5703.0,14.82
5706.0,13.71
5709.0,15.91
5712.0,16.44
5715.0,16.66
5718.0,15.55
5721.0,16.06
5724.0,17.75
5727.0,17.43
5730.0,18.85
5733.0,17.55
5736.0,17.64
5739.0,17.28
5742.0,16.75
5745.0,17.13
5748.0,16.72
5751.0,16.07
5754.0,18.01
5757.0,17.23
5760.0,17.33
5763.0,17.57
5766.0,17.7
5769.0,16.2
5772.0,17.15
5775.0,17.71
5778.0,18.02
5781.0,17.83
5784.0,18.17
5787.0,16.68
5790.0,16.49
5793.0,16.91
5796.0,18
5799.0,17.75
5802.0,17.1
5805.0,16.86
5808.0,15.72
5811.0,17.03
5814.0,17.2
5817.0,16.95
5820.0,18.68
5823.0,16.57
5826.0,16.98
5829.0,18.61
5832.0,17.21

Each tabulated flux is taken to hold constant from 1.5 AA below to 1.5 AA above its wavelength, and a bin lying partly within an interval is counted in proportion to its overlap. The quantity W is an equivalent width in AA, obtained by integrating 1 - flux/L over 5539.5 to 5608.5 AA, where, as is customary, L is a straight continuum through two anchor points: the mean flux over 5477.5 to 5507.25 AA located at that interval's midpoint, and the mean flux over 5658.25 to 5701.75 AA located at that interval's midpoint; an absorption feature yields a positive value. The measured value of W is 3.66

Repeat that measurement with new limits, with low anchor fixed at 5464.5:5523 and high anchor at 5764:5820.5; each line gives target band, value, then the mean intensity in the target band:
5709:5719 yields 0.4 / 16.2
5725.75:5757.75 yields -0.5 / 17.3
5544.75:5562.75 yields 1.3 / 15.2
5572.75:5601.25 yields 1.3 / 15.8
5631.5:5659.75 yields 1.1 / 16.1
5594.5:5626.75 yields 2.7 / 15.2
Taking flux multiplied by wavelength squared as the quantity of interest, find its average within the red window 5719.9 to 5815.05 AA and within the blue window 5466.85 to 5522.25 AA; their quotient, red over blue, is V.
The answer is 1.2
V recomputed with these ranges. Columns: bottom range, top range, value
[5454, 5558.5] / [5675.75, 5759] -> 1.10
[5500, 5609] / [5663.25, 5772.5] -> 1.11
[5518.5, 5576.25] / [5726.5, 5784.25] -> 1.14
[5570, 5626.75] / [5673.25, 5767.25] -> 1.13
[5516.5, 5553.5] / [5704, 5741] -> 1.06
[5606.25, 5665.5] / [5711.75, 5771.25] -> 1.13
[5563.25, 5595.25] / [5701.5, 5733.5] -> 1.09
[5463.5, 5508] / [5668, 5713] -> 1.10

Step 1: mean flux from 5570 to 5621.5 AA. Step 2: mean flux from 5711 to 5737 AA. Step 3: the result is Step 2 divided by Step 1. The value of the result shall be 1.1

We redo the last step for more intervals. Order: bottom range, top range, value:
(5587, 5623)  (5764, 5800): 1.14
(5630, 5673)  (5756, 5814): 1.08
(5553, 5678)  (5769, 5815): 1.09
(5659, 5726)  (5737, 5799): 1.06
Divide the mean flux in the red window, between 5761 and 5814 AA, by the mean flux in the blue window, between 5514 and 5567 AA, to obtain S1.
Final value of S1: 1.0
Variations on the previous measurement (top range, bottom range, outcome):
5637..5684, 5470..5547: 1.00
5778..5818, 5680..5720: 1.07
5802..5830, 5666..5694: 1.04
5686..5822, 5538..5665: 1.09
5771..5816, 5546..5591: 1.10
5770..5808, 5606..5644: 1.11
